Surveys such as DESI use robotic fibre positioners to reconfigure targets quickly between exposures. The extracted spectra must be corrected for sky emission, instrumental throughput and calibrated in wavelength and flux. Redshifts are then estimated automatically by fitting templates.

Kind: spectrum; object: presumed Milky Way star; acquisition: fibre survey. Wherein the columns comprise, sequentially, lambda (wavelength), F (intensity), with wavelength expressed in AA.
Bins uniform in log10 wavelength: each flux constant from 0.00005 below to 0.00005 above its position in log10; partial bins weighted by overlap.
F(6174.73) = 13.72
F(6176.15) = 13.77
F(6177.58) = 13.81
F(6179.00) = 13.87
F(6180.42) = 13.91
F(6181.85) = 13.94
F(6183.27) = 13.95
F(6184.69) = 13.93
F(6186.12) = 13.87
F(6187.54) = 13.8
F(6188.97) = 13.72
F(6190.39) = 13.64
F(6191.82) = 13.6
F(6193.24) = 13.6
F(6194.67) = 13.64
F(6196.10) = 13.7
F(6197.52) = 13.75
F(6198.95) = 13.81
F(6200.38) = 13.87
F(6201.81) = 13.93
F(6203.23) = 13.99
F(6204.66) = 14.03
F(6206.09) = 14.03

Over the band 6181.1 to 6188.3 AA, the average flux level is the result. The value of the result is 13.9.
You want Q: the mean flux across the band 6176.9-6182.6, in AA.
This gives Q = 13.9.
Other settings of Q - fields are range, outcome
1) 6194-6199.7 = 13.7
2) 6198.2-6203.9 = 13.9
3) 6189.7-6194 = 13.6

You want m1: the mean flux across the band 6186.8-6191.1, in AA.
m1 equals 13.7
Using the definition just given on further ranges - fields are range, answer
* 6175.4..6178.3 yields 13.8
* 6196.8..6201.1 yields 13.8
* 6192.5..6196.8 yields 13.6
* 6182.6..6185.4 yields 14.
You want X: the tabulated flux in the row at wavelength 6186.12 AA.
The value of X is 13.87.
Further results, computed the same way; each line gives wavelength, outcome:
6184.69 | 13.93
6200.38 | 13.87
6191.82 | 13.6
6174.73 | 13.72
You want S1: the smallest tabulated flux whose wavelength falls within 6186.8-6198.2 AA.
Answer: 13.6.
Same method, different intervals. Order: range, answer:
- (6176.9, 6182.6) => 13.81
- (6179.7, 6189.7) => 13.72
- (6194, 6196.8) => 13.64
